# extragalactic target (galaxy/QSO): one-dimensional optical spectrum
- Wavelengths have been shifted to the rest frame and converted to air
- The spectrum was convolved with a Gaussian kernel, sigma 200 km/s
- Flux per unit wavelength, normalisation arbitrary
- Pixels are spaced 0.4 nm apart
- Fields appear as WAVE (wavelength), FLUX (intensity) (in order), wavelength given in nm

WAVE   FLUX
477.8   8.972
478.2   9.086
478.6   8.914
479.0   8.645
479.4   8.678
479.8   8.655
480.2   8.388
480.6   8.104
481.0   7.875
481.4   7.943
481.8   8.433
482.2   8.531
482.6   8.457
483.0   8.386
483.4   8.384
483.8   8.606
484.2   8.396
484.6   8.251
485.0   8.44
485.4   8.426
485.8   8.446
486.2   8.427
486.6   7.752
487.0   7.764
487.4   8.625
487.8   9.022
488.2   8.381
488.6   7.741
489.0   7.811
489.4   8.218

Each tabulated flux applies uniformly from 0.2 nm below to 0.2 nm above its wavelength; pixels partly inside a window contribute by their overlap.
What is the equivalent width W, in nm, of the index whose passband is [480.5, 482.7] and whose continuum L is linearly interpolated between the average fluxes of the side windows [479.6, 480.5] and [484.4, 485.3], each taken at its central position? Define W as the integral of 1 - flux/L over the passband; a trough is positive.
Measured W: 0.06 nm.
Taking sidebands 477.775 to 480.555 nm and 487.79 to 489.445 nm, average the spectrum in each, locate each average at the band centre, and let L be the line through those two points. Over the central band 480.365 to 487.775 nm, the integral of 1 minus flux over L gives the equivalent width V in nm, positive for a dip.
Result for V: 0.09 nm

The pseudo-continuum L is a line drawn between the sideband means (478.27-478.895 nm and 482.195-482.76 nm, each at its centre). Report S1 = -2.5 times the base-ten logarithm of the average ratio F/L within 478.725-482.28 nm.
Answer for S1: 0.04 mag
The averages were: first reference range 8.91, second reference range 8.48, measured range 8.37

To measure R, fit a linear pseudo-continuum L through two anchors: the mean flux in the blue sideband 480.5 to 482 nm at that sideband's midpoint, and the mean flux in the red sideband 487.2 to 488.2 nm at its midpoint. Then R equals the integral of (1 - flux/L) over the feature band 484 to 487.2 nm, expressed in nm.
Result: 0.11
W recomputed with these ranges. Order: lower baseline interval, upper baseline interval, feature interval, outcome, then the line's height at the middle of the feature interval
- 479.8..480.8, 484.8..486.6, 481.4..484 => -0.03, 8.34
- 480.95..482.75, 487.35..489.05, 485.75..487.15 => 0.04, 8.32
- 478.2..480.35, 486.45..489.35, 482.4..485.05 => 0.00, 8.43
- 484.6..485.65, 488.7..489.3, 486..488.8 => -0.06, 8.09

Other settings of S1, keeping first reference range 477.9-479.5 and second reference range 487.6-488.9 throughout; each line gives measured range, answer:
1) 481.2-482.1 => 0.06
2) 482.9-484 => 0.02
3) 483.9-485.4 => 0.02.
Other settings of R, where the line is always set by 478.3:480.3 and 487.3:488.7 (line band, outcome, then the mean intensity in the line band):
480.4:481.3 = 0.07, 7.98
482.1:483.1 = 0.02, 8.46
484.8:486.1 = 0.02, 8.44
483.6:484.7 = 0.02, 8.43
